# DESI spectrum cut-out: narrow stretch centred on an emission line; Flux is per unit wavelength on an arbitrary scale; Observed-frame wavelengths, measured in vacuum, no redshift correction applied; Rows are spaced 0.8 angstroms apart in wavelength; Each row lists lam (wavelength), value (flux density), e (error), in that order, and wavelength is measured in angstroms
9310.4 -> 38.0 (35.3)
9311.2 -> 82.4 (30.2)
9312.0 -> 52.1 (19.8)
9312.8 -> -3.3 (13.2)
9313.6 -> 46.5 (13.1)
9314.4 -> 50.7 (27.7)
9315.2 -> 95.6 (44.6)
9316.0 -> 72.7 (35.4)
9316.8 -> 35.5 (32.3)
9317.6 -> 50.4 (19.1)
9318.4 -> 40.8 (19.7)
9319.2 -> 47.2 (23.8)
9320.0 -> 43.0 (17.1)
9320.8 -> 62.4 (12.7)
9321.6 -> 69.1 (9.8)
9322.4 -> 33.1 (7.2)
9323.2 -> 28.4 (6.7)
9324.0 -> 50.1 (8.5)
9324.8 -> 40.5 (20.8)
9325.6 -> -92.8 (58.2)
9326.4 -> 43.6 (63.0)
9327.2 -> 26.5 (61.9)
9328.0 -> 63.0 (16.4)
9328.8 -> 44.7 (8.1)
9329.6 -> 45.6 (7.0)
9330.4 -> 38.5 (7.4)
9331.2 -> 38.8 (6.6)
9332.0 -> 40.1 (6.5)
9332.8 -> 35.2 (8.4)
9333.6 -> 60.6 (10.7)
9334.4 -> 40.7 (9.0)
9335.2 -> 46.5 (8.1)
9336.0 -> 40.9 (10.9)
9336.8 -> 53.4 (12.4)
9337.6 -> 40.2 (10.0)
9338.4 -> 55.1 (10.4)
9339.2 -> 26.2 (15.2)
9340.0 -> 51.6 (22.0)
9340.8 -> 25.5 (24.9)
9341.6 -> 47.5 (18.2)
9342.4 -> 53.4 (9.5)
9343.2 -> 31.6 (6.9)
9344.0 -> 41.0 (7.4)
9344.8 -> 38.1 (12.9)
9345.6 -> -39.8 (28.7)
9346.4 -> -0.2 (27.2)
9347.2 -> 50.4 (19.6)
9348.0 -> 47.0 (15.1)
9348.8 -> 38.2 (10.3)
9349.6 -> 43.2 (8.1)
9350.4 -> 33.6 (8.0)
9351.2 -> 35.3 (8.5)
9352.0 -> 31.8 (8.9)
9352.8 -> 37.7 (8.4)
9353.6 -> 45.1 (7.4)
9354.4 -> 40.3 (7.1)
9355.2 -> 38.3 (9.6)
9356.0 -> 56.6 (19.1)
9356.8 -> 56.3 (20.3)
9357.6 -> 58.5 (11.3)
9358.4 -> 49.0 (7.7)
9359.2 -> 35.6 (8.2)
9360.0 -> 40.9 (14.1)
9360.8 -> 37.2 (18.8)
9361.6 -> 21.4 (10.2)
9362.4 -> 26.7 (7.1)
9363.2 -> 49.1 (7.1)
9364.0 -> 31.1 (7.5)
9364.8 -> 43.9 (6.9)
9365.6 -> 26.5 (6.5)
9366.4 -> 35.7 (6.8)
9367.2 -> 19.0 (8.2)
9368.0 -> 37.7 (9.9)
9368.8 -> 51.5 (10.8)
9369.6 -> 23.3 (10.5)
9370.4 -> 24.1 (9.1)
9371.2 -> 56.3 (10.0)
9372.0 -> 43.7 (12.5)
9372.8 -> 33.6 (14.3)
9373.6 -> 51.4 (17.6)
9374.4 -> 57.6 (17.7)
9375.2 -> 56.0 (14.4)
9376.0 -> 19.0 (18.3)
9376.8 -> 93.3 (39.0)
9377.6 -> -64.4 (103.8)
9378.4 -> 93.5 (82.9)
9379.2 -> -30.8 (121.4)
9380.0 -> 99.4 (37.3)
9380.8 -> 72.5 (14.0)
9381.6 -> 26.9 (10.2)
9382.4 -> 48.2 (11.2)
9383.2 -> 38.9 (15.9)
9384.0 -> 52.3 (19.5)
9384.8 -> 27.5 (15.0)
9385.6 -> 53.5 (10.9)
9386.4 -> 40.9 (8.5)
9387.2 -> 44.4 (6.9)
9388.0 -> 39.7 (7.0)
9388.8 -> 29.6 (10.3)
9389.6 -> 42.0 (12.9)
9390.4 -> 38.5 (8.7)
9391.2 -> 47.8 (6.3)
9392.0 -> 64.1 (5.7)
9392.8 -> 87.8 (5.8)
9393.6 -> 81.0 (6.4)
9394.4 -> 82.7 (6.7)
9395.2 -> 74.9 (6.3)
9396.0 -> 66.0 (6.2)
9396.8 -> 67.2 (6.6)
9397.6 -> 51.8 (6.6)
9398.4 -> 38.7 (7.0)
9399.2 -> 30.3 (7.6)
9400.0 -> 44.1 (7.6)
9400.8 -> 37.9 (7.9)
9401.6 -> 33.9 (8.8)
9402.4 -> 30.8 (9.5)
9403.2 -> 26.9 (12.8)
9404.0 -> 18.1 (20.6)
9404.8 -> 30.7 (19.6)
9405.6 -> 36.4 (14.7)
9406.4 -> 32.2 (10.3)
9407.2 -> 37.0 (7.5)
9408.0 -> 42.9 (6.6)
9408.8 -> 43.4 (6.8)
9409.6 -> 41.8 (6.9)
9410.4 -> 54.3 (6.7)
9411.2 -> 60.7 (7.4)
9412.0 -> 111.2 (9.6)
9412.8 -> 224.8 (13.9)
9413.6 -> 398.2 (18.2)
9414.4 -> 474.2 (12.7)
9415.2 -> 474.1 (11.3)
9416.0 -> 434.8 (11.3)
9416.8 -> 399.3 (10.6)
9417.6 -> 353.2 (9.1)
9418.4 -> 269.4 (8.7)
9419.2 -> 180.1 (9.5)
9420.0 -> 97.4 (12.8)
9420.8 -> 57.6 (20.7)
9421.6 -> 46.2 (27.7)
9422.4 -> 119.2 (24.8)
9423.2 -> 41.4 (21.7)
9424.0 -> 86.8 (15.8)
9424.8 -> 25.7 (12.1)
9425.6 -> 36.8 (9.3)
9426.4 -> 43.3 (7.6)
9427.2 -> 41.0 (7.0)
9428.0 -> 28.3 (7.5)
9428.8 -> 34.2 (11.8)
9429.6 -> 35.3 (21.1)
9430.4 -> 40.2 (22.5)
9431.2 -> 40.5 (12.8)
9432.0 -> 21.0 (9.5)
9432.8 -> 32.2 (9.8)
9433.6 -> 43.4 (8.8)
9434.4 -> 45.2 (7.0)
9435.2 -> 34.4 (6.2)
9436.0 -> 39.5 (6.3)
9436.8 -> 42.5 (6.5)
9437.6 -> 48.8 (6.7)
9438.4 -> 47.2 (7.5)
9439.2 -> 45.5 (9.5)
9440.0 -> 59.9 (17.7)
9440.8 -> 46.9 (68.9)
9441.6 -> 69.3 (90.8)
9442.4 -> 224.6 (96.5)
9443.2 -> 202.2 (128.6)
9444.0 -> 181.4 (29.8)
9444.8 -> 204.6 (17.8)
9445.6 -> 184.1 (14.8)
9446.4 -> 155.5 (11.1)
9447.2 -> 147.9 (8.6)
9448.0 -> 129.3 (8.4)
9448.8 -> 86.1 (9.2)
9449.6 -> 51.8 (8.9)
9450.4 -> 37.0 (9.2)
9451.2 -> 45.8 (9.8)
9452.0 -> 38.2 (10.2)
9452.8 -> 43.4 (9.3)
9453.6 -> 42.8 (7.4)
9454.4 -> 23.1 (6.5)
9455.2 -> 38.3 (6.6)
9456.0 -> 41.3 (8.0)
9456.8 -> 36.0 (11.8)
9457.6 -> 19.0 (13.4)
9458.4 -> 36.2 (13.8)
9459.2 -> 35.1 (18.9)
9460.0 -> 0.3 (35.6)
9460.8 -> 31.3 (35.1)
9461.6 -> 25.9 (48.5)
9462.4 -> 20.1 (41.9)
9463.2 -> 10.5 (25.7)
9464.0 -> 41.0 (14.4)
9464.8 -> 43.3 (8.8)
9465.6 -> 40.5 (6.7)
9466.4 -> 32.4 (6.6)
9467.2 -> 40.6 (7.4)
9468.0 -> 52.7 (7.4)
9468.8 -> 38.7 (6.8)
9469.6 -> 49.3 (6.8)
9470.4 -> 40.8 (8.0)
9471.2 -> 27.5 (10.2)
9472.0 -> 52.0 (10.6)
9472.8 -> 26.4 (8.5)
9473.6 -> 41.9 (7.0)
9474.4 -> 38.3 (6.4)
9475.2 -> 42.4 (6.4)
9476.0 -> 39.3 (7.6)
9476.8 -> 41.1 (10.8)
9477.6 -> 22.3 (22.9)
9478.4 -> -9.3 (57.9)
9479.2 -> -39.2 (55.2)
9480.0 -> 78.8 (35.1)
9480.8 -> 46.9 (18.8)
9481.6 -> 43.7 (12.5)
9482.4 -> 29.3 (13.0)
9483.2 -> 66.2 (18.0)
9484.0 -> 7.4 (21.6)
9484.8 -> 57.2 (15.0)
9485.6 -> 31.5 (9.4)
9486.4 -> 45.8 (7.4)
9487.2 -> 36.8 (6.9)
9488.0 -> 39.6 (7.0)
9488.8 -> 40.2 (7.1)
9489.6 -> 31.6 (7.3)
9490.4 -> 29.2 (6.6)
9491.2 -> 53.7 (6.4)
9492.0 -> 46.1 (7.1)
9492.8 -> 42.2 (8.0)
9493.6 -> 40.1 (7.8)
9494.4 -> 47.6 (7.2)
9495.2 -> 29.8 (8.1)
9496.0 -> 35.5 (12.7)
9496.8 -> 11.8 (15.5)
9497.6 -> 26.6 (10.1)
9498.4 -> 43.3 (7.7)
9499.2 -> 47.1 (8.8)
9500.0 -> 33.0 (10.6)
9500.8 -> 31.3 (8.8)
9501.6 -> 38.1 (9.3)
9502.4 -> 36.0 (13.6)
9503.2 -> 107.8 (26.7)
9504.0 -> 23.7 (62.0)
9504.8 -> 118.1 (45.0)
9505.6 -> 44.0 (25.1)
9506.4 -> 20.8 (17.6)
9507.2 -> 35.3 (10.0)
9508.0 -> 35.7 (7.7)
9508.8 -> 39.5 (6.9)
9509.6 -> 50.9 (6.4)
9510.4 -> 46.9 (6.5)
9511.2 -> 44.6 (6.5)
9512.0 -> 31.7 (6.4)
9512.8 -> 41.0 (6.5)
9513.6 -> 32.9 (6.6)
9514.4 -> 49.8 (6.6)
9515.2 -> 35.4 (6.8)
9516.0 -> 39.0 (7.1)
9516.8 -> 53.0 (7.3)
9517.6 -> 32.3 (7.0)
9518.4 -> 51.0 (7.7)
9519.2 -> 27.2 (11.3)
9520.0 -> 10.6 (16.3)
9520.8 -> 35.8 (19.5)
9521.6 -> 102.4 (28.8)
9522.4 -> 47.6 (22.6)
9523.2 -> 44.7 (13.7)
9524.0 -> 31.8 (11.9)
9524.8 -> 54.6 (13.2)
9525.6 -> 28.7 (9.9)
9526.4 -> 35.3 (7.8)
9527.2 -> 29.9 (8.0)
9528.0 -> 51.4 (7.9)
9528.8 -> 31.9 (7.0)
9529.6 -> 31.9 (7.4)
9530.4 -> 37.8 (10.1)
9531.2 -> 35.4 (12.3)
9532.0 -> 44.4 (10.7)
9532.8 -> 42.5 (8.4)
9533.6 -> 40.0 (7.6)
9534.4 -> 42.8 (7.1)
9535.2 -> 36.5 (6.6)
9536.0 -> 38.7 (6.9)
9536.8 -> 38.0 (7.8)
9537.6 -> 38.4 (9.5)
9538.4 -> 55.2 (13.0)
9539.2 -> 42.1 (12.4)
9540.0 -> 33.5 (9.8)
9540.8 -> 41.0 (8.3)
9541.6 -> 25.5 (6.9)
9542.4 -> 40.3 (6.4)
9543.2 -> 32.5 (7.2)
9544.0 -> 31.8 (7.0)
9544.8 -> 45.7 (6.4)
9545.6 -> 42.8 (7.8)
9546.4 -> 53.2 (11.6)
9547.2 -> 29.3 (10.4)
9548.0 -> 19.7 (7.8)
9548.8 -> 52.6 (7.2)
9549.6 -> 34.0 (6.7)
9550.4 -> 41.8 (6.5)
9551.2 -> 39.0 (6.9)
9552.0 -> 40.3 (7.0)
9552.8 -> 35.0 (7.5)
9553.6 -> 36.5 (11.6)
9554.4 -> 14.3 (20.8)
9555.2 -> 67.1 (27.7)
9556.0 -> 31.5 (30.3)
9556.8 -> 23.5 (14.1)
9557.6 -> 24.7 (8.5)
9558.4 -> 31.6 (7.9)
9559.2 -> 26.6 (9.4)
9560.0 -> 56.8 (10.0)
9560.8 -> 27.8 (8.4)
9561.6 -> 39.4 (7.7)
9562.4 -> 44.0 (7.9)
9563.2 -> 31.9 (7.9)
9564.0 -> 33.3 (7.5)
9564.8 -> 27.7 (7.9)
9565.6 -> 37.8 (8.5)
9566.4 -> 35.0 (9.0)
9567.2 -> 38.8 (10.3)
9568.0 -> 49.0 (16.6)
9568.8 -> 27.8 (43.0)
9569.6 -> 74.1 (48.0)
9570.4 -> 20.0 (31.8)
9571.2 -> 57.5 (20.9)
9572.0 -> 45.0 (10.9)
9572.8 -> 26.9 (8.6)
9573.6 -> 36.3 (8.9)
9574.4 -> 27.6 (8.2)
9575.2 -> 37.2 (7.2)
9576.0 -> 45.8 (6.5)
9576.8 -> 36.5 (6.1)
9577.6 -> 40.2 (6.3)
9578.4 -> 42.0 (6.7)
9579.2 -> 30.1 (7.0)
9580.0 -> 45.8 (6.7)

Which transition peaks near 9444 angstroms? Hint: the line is [N II] 6583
